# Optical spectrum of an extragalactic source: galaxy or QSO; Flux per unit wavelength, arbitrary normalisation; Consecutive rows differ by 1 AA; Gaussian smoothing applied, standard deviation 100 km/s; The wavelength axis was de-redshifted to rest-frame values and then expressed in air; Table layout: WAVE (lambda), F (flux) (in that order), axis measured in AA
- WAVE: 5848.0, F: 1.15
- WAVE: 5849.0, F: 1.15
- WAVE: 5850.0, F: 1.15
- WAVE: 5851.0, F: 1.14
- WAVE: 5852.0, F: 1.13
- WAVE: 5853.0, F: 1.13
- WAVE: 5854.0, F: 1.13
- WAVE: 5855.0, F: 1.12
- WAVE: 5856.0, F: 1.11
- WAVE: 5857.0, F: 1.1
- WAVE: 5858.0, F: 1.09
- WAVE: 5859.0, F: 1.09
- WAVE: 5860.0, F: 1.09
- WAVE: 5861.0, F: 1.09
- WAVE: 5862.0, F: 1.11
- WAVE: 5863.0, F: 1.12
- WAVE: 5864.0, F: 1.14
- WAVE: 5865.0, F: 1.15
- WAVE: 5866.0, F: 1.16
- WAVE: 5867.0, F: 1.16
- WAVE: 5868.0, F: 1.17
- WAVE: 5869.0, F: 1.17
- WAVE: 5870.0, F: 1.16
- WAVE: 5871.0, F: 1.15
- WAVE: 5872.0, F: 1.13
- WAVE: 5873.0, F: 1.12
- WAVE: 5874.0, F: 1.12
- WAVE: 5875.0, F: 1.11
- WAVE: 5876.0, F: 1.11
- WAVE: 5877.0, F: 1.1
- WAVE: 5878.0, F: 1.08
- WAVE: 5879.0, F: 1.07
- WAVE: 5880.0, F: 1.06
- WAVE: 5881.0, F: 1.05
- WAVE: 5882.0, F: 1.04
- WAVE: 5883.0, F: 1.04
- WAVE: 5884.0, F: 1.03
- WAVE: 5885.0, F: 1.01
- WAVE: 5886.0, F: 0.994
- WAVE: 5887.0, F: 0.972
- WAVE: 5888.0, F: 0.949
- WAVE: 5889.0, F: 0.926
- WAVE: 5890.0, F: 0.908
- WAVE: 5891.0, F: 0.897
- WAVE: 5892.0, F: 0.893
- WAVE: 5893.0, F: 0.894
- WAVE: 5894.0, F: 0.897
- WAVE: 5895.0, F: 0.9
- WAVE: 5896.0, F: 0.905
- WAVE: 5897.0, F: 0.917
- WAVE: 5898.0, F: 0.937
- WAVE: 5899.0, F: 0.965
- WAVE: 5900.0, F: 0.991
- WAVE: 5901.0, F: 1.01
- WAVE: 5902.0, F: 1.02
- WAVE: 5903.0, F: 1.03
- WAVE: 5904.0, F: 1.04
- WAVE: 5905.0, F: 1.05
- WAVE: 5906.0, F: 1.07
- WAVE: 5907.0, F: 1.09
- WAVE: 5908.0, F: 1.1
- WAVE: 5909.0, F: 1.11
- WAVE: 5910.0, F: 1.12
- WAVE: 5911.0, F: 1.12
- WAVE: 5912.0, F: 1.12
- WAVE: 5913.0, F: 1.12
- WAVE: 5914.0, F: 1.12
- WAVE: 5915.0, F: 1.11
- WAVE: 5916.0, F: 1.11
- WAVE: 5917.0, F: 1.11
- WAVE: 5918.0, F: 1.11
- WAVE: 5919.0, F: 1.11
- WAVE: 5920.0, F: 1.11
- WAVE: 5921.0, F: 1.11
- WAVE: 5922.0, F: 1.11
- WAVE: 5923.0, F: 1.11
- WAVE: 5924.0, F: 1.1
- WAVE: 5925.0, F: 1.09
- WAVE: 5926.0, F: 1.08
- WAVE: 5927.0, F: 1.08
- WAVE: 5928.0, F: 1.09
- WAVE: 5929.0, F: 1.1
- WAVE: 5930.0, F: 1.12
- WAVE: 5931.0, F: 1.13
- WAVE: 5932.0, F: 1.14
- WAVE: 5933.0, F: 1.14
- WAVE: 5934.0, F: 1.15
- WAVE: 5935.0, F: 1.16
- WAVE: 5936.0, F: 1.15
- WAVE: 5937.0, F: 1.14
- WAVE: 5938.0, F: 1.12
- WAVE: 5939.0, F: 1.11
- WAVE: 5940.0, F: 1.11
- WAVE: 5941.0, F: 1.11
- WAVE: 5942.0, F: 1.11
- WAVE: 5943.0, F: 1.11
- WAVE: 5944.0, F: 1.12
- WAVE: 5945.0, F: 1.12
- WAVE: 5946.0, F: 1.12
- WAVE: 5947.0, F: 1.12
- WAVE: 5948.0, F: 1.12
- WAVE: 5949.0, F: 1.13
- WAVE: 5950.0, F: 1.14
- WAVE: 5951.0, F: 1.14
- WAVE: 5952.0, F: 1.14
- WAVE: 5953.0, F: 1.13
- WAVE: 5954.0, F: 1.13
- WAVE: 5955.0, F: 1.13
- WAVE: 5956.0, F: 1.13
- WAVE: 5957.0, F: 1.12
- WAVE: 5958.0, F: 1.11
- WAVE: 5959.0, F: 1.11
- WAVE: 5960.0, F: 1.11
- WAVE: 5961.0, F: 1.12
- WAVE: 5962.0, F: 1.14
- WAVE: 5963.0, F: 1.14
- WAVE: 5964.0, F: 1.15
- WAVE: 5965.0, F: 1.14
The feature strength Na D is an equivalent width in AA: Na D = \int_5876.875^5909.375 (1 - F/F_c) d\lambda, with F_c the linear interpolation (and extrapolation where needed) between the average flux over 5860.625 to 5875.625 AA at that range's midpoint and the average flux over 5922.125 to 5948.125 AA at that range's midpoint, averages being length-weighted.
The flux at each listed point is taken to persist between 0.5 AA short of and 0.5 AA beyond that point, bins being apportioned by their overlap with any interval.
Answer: 3.8 AA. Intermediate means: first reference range 1.14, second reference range 1.12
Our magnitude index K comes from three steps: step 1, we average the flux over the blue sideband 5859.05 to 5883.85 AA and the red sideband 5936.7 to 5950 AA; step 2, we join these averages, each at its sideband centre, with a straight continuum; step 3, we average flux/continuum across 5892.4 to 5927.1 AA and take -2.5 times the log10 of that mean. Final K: 0.06 mag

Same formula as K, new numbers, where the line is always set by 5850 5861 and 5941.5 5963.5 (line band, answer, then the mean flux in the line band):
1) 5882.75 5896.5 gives 0.19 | 0.942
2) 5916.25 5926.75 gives 0.02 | 1.1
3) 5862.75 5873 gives -0.03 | 1.15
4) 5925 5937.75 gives 0.00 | 1.12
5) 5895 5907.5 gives 0.12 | 0.998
